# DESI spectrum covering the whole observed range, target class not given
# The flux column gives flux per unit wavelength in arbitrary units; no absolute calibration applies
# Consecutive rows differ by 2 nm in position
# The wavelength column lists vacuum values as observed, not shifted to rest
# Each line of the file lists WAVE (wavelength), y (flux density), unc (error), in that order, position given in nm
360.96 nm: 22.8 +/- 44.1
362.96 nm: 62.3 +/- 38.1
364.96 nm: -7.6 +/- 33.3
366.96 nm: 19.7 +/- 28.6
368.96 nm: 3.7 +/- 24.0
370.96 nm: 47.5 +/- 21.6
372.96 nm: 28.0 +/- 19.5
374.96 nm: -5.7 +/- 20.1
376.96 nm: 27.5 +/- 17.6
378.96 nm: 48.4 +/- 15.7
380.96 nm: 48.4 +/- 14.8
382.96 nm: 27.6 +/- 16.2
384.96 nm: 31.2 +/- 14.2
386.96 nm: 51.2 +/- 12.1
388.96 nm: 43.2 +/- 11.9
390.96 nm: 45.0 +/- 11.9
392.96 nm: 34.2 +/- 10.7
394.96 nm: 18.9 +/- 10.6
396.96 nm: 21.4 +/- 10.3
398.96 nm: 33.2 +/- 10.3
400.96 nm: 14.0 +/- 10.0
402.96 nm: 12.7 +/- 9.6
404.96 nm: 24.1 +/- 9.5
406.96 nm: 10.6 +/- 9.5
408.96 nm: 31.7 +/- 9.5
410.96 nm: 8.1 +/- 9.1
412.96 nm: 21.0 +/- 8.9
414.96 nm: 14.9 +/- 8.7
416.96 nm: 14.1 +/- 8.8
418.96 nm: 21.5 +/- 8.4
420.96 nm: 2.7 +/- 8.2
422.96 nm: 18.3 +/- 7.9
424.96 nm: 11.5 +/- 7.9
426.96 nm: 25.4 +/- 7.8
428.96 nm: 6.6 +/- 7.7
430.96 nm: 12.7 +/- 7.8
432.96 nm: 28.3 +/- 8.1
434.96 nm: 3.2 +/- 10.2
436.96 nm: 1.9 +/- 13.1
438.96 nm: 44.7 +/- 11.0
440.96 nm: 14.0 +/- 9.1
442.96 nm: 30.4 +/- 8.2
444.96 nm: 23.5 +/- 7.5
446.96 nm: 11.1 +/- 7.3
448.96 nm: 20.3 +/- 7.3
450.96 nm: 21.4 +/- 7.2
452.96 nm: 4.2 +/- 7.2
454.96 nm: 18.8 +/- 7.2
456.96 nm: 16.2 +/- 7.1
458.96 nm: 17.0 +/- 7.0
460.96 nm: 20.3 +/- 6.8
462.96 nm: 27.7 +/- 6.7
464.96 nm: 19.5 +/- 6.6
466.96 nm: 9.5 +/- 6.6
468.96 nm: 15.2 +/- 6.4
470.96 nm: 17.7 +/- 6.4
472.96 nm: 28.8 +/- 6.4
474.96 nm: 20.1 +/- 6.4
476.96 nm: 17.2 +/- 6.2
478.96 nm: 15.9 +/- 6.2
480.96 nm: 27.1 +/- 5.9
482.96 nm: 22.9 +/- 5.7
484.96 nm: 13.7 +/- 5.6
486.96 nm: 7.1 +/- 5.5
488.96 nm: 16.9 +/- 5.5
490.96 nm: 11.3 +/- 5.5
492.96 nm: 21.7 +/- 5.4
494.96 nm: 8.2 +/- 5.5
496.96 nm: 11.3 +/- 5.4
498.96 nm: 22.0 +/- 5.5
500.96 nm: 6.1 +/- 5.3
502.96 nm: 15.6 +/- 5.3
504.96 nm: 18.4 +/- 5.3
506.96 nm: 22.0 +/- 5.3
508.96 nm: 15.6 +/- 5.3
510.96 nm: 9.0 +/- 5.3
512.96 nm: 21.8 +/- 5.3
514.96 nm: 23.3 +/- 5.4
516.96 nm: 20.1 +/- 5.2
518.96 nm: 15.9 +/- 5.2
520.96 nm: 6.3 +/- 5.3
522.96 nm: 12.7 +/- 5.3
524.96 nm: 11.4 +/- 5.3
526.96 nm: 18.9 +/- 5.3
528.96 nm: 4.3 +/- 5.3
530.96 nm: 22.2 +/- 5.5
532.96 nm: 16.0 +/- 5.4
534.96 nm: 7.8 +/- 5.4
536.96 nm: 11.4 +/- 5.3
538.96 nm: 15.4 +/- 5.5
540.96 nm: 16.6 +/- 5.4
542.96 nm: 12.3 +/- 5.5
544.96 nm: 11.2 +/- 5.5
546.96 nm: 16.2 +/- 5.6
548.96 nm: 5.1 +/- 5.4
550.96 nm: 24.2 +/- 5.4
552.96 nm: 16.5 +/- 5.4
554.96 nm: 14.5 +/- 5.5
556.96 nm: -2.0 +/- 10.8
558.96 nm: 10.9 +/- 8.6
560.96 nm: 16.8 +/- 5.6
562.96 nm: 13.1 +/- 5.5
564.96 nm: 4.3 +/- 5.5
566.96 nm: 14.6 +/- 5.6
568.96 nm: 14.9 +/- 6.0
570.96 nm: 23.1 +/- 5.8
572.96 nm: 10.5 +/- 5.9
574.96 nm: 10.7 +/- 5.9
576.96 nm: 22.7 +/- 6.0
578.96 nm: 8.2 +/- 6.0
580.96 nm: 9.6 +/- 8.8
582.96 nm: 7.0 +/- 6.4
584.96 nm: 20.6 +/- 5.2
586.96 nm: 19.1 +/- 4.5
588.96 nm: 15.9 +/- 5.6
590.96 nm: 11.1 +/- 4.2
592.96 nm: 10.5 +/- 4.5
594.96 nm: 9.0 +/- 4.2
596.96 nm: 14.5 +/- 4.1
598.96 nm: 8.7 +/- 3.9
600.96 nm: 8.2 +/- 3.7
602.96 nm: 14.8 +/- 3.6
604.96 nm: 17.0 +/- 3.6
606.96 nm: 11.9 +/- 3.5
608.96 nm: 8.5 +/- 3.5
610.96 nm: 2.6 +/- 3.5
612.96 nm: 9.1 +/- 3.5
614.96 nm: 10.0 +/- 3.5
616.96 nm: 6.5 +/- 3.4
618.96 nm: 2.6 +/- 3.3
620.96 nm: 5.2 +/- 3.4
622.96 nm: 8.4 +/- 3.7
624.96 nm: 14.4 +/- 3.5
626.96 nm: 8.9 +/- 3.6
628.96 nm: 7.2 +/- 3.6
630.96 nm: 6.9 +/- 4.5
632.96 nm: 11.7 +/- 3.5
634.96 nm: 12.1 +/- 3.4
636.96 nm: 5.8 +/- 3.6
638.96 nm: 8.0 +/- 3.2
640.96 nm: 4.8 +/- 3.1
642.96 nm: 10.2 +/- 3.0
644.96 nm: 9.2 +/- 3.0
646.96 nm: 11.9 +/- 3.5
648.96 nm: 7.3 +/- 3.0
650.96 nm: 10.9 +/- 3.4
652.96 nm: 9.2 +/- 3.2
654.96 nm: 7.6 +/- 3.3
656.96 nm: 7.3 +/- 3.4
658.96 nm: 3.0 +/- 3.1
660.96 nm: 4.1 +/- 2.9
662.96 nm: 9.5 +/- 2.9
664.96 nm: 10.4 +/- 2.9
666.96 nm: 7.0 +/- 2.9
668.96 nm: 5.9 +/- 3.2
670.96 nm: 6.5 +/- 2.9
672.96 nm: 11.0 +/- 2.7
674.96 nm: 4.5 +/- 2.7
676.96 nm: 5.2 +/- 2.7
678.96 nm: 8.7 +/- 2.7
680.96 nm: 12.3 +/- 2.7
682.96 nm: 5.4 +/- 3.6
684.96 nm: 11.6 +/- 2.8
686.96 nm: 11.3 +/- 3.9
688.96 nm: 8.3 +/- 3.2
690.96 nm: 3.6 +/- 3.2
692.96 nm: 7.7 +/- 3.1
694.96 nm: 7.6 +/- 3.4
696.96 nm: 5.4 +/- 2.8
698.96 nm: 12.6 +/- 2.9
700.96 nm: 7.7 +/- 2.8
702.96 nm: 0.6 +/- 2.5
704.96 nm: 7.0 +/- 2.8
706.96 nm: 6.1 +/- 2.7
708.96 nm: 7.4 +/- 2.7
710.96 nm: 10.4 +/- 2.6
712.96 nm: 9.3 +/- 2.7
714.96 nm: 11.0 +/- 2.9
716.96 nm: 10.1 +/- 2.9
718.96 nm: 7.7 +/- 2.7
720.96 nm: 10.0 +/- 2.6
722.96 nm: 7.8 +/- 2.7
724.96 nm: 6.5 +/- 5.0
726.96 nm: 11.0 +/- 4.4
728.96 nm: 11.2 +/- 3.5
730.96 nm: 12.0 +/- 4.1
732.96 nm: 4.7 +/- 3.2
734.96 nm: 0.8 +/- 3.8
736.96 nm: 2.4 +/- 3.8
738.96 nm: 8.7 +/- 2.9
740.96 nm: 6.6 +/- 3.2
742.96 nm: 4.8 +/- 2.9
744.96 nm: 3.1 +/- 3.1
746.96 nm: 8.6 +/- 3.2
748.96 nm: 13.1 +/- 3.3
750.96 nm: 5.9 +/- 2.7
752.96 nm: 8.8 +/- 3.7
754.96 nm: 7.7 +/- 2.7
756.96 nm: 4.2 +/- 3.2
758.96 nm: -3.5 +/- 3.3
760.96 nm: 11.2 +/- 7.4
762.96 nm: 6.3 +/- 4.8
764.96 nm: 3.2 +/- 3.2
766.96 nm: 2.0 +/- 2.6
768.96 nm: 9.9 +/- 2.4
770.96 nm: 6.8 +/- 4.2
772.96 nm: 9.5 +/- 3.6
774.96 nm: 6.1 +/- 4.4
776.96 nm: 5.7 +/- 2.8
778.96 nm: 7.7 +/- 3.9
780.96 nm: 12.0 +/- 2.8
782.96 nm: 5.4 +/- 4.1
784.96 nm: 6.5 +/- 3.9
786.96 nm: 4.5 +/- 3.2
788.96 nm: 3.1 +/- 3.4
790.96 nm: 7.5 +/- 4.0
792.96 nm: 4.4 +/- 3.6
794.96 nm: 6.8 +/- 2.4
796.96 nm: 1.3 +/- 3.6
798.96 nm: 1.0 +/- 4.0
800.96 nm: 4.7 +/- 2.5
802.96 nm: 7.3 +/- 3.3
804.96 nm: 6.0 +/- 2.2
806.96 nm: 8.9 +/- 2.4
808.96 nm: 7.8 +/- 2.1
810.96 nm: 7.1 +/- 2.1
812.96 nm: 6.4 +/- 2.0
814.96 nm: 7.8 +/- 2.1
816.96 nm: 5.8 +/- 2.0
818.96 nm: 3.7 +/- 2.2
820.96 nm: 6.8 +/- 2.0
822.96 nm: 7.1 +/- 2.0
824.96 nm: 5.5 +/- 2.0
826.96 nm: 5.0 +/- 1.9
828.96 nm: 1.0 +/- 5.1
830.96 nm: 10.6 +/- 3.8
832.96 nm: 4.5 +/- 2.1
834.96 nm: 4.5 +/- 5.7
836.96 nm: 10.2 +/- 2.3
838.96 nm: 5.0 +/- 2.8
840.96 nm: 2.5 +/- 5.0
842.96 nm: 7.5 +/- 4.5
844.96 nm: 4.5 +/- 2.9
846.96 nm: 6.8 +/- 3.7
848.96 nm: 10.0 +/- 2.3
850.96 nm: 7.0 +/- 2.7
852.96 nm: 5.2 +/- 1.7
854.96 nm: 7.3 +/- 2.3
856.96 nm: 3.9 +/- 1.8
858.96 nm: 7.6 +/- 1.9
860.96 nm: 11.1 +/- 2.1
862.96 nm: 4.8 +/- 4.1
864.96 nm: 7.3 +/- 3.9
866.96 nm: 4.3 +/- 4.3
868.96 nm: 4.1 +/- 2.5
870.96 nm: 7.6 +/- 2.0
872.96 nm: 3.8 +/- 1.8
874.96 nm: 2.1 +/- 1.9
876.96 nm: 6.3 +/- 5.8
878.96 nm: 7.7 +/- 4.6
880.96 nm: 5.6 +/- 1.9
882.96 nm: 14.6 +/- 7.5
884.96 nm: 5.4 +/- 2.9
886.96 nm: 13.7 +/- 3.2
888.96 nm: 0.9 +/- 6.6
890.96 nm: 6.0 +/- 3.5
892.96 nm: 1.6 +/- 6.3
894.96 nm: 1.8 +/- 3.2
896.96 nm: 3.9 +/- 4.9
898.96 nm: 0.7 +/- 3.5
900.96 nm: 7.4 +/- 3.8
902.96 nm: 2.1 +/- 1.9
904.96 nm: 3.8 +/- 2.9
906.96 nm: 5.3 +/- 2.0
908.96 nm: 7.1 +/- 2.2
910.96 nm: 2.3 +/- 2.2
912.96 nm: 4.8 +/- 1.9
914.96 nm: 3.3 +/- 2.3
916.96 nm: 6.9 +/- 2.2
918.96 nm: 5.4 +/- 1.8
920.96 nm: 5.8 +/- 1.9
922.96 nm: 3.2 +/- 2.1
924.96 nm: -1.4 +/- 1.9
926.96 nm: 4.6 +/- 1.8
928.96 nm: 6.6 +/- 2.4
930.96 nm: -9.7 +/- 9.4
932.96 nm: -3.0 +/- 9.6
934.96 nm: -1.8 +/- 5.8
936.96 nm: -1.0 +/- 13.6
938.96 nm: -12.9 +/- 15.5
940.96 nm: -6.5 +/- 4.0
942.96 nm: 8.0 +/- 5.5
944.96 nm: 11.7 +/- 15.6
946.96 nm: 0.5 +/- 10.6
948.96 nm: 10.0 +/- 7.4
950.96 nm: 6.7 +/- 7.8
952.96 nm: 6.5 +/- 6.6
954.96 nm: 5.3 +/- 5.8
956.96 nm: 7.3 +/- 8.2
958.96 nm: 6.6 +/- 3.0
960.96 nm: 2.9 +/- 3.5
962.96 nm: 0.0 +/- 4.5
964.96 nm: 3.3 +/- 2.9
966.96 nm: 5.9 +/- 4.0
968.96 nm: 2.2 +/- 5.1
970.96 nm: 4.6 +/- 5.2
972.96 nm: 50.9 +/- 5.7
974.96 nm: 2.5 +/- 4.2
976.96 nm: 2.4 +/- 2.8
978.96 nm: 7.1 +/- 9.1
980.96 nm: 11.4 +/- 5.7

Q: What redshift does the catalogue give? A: 1.609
